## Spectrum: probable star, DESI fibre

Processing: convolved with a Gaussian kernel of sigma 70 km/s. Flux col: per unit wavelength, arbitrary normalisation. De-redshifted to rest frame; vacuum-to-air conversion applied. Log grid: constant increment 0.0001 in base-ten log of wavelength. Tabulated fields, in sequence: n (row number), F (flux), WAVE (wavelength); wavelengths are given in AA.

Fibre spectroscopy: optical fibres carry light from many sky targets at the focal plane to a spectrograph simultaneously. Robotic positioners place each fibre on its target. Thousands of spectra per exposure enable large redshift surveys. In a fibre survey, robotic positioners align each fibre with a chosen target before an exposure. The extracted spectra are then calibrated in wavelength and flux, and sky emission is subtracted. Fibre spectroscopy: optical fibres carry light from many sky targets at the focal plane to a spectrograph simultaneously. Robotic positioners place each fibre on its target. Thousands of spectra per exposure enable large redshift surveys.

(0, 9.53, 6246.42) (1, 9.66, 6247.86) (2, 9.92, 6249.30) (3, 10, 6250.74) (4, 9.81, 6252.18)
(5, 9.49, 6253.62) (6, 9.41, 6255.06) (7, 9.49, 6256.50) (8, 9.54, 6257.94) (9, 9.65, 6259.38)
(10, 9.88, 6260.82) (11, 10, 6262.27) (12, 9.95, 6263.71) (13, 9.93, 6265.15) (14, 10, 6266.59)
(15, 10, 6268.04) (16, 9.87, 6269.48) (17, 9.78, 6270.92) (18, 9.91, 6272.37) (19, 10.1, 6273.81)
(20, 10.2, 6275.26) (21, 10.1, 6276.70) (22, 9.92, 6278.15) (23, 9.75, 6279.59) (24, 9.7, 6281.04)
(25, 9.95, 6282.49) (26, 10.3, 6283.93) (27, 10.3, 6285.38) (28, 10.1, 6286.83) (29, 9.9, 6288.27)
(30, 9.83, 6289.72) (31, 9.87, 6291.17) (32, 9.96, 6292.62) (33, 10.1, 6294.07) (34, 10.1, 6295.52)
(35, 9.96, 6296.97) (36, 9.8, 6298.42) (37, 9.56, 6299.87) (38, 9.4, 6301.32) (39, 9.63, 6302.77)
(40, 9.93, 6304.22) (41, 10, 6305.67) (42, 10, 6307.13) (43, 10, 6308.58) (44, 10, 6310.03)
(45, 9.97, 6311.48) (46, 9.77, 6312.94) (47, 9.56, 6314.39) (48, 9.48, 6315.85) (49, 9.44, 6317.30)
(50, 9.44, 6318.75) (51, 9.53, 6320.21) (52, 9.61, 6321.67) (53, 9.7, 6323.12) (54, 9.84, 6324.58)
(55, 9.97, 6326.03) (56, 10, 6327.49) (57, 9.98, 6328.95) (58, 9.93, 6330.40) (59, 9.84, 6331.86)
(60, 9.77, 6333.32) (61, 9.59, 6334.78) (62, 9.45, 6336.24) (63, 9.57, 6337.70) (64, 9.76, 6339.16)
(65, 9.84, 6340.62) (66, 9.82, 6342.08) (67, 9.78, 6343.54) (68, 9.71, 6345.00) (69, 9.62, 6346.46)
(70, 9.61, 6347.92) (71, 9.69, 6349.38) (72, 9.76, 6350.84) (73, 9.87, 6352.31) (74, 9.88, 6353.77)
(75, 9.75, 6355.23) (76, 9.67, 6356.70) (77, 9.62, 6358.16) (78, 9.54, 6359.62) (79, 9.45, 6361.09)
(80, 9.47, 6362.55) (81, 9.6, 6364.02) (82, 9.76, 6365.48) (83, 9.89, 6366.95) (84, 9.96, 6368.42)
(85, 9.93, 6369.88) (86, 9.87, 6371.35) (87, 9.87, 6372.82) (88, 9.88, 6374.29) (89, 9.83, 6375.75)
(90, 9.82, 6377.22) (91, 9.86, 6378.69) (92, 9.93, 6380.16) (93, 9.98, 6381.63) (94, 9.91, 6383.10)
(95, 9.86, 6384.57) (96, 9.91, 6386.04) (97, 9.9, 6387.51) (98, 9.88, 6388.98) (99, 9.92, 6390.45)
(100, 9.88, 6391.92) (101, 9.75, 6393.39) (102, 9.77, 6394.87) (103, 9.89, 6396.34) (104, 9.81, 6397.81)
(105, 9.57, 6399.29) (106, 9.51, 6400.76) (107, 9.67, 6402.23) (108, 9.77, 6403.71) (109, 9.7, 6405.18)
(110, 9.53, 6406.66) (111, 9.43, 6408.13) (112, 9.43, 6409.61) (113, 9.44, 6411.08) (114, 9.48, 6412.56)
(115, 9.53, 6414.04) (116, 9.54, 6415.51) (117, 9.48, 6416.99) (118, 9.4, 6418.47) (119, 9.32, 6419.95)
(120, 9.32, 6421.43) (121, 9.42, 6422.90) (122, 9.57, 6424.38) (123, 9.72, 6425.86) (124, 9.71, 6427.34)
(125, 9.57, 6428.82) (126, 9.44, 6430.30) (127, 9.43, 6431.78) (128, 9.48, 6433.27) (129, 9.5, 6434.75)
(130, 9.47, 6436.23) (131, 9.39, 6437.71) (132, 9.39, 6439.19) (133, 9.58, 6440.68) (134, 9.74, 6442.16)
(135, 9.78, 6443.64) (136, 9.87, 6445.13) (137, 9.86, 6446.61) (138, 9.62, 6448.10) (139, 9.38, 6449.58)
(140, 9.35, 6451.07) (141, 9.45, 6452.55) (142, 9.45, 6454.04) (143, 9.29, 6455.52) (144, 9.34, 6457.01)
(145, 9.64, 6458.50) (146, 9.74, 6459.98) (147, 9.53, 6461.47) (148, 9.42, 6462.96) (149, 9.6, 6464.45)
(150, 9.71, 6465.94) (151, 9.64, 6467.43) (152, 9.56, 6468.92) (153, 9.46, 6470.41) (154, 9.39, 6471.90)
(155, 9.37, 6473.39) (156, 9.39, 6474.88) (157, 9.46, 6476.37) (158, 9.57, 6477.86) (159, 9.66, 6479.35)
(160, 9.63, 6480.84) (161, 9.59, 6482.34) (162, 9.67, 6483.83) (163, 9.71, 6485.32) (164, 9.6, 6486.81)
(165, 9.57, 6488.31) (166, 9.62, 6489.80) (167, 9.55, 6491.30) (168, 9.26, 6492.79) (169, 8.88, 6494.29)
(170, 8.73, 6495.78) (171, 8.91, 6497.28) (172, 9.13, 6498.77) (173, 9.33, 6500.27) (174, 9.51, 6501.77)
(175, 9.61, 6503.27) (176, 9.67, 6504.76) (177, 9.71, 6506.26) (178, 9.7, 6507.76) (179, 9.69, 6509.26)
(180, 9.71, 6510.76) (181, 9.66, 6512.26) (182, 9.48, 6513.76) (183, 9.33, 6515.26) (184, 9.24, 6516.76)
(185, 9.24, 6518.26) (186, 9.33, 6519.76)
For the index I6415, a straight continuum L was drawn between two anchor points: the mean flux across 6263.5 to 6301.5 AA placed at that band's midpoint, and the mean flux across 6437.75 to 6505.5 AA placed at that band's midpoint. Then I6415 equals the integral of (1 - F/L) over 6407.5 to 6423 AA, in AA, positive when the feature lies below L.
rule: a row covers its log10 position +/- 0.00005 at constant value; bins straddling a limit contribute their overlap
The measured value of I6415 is 0.3 AA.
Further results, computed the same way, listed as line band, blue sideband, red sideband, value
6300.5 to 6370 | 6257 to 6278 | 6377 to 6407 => 0.84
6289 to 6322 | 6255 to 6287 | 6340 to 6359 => 0.19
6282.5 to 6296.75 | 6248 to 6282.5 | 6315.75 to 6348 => -0.36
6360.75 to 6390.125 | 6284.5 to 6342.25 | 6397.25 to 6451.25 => -0.53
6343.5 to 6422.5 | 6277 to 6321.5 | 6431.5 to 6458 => -0.40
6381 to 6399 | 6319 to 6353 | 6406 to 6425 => -0.60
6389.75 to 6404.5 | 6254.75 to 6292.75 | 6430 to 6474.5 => -0.17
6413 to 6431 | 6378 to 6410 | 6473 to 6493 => 0.37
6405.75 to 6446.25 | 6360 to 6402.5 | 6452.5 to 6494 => 0.61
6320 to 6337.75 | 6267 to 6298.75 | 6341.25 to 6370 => 0.09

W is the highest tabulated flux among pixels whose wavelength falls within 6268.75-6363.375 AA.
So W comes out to 10.3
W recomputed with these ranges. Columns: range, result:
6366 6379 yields 9.96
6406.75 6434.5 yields 9.72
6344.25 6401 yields 9.98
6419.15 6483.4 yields 9.87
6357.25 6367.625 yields 9.89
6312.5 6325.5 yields 9.84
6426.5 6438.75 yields 9.71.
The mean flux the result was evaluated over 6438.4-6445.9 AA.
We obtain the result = 9.67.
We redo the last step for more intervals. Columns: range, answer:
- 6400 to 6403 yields 9.6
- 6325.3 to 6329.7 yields 10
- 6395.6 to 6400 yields 9.76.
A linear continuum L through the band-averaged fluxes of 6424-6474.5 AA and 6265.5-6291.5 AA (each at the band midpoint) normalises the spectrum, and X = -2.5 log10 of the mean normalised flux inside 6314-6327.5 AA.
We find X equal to 0.03 mag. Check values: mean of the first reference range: 9.98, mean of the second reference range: 9.54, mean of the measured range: 9.64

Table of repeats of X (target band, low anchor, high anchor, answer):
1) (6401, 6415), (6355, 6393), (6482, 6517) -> 0.02 mag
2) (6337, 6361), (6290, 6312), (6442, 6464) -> 0.01 mag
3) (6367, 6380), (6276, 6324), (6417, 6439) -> -0.03 mag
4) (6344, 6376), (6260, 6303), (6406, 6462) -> 0.00 mag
